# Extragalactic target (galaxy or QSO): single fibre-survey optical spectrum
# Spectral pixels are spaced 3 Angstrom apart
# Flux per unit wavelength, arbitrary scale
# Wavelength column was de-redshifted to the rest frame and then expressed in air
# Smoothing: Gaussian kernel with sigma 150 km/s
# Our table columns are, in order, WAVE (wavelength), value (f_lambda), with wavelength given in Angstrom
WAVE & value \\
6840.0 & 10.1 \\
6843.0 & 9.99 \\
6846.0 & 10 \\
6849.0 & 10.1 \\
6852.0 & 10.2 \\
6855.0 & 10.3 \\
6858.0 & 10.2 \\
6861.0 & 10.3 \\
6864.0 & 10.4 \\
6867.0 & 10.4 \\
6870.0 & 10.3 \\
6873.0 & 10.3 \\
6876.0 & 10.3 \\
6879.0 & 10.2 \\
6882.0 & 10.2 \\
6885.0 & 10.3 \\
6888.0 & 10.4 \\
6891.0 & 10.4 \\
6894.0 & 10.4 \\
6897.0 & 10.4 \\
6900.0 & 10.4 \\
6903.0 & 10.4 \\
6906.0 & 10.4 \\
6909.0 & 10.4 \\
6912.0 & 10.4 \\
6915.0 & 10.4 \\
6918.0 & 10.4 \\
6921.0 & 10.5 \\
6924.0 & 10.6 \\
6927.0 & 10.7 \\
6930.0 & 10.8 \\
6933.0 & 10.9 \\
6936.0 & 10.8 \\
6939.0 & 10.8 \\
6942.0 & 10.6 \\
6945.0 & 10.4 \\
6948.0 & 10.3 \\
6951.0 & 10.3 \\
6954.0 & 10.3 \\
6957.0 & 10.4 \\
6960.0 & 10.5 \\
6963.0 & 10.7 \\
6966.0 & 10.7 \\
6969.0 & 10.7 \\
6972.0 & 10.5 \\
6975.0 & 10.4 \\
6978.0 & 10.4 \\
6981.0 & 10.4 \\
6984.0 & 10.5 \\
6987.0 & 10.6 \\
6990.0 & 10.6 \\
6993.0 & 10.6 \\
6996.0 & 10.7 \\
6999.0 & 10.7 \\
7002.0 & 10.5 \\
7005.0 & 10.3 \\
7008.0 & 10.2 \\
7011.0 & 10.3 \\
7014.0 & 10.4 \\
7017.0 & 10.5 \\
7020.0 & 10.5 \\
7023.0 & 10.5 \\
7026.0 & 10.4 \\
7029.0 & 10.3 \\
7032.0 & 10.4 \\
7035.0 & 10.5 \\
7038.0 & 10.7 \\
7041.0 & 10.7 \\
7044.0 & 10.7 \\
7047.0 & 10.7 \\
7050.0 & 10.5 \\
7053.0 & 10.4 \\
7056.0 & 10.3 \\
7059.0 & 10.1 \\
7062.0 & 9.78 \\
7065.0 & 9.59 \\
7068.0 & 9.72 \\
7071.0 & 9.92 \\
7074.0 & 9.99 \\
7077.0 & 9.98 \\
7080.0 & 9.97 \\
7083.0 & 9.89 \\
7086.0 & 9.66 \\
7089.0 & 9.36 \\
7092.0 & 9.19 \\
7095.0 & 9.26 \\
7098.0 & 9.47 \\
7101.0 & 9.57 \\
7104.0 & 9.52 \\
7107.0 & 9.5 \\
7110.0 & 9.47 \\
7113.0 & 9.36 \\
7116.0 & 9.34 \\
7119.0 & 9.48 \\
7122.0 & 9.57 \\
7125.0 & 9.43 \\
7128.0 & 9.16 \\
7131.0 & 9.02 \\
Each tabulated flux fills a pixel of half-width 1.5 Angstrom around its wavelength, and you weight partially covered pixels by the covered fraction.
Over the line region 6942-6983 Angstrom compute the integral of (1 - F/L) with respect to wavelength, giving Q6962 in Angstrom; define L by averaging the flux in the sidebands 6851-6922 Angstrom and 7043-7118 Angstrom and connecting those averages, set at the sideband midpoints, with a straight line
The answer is -1.4 Angstrom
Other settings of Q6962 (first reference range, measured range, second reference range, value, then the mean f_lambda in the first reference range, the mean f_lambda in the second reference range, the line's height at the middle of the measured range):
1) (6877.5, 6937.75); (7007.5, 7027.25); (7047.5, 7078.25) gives -0.5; 10.5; 10.1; 10.2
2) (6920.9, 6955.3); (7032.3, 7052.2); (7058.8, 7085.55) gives -1.2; 10.6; 9.86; 10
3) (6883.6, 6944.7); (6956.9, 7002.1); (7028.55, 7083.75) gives -0.8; 10.5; 10.2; 10.4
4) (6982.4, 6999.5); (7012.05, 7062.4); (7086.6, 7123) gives -1.6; 10.6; 9.43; 10.1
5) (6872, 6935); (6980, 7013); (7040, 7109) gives -1.1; 10.4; 9.89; 10.1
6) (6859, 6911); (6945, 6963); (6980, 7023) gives 0.1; 10.3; 10.5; 10.4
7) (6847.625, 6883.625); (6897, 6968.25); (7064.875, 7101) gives -3.1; 10.3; 9.67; 10.1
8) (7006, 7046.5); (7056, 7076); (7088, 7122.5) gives 0.1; 10.5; 9.42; 9.94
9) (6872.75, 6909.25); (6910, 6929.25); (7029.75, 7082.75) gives -0.3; 10.3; 10.2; 10.3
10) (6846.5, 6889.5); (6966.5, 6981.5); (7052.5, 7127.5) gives -0.8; 10.3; 9.66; 9.98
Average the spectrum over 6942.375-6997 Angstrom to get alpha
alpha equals 10.5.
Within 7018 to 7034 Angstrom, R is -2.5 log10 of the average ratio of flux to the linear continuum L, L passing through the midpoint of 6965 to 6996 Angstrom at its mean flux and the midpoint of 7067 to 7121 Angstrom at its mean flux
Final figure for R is -0.028 mag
